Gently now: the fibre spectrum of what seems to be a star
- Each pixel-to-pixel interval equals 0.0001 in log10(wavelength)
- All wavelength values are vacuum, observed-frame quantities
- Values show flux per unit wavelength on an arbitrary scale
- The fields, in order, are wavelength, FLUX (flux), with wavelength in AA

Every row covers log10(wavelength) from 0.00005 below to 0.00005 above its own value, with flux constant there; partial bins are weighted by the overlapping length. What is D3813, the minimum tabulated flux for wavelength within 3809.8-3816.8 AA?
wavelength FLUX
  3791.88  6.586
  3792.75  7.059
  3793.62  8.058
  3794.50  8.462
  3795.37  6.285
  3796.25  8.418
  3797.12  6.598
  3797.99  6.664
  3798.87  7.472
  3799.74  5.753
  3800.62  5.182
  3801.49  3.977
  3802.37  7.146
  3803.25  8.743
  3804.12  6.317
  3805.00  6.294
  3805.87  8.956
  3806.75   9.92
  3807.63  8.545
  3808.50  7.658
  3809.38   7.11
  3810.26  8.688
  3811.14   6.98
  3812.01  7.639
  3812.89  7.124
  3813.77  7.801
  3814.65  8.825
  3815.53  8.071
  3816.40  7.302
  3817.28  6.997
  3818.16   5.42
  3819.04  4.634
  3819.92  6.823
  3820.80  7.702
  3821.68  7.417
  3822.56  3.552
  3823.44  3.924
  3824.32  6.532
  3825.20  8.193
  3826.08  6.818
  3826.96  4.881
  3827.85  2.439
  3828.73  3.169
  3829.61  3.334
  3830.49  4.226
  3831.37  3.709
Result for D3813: 6.98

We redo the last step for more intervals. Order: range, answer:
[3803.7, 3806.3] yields 6.294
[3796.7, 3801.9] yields 3.977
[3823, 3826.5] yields 3.924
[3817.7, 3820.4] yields 4.634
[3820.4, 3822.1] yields 7.417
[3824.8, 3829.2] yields 2.439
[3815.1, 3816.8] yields 7.302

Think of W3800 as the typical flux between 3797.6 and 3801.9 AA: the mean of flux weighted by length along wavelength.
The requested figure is 5.81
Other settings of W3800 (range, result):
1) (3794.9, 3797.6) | 7.13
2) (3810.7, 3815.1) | 7.67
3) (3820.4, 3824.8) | 5.83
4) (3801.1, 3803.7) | 6.66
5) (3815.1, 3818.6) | 6.96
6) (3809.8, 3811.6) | 7.83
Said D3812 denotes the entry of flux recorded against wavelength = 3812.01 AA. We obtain 7.639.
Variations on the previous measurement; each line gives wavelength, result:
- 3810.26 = 8.688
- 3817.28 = 6.997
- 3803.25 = 8.743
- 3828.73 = 3.169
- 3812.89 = 7.124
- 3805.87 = 8.956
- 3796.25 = 8.418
